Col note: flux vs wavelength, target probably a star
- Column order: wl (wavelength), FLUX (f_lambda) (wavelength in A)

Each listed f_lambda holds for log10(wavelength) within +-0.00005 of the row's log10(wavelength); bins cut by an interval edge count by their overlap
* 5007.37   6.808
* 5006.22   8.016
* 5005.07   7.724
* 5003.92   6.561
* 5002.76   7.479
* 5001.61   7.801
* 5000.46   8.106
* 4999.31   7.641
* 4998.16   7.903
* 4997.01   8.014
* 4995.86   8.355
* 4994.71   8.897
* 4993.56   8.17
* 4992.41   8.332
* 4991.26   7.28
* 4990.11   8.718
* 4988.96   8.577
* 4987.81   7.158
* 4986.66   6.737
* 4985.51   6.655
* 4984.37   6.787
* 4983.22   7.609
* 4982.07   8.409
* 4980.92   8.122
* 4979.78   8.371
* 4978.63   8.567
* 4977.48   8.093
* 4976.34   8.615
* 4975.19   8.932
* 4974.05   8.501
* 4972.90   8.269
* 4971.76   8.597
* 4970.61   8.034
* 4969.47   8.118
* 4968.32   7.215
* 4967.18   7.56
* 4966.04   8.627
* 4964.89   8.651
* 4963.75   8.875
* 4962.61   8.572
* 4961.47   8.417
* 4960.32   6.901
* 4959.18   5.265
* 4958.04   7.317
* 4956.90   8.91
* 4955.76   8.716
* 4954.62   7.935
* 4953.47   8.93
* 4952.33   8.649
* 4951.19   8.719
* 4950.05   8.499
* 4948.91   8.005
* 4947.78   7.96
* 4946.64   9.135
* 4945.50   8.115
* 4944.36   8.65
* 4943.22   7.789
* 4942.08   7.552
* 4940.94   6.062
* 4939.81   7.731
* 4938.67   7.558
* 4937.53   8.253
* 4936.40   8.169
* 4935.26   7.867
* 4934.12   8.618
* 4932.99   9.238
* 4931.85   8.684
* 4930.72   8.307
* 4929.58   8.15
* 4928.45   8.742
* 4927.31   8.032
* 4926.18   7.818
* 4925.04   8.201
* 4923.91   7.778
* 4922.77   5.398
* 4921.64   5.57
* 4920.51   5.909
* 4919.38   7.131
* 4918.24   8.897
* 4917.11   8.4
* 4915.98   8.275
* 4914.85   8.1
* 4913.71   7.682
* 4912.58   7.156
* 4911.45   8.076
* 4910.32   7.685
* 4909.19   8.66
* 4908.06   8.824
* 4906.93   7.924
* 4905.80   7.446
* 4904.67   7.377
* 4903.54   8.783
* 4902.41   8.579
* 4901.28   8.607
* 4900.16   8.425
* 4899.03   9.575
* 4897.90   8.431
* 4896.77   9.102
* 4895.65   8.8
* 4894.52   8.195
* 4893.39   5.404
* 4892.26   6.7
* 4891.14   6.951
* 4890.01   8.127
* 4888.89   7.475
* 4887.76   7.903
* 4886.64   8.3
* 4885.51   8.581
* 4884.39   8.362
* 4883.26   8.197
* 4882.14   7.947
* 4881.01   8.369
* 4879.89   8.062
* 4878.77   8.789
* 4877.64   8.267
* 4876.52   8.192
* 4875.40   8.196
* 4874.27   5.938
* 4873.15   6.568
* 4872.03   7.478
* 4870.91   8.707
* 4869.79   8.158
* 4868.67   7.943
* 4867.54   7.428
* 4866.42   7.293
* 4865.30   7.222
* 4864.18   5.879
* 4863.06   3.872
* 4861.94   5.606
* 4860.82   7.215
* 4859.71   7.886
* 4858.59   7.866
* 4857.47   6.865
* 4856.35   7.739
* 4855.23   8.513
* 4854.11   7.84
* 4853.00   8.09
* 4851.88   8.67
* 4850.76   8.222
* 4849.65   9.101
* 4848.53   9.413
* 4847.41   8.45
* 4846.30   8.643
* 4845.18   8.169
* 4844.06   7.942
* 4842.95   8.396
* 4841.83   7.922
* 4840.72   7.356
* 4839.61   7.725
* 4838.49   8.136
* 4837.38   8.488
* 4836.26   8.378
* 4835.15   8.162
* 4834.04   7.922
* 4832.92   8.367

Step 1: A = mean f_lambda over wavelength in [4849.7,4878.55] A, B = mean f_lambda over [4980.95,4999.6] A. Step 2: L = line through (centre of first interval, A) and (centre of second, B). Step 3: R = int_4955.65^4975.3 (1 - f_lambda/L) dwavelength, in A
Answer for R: -0.71 A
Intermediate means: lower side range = 7.47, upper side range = 7.84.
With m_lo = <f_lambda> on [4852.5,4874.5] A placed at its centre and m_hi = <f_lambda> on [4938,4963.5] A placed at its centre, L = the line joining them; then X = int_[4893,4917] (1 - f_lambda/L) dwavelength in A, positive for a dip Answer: -1.9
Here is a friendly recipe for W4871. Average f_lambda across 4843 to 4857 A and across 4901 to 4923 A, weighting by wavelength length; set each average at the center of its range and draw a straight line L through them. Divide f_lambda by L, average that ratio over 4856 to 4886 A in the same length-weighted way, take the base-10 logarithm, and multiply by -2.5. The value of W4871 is 0.092 mag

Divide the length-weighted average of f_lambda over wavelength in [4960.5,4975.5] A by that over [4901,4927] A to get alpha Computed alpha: 1.1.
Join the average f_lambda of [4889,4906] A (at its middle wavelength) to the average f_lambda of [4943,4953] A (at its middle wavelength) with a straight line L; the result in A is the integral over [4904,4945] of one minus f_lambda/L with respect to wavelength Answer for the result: 2.1 A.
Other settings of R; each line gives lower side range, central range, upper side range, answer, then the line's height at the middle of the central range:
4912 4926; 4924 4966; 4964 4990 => -2.6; 7.67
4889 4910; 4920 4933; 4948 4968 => 0.8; 8.11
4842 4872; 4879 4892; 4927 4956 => -0.2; 7.9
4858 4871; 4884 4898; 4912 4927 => -1.2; 7.22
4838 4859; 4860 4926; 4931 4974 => 3.6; 8.14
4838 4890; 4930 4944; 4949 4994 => 0.0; 7.98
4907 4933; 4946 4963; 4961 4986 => -0.2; 8.05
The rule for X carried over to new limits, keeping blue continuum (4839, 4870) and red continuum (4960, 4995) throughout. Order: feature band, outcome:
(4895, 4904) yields -1.10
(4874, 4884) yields -0.38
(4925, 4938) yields -0.68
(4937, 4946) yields 0.29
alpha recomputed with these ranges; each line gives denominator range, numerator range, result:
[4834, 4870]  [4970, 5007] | 1.03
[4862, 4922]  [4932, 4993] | 1.04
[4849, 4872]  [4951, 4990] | 1.07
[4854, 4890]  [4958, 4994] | 1.05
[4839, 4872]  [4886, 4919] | 1.04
